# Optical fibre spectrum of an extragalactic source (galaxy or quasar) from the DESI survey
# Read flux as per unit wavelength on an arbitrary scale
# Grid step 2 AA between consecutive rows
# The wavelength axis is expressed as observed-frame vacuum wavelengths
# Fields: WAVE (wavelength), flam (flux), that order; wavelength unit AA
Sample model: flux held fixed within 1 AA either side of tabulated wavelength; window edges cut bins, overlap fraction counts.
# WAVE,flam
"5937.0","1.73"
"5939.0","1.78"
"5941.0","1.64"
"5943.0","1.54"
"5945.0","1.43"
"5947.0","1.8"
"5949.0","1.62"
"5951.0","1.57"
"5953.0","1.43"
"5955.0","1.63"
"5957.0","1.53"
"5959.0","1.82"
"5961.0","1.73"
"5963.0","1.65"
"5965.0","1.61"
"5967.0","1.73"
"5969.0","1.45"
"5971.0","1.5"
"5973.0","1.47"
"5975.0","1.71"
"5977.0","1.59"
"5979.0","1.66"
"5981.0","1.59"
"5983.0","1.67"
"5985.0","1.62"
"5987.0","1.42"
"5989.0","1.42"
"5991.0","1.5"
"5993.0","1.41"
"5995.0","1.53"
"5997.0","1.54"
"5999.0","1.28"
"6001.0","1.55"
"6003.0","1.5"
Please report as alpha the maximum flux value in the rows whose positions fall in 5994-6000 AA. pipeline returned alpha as 1.54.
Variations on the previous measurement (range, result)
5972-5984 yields 1.71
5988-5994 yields 1.5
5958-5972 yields 1.82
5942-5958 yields 1.8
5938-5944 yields 1.78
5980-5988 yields 1.67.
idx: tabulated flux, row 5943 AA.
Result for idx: 1.54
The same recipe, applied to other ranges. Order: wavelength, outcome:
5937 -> 1.73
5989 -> 1.42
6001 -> 1.55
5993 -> 1.41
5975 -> 1.71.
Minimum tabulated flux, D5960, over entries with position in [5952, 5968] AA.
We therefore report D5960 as 1.43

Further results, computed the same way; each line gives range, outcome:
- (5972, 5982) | 1.47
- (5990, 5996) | 1.41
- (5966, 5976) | 1.45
